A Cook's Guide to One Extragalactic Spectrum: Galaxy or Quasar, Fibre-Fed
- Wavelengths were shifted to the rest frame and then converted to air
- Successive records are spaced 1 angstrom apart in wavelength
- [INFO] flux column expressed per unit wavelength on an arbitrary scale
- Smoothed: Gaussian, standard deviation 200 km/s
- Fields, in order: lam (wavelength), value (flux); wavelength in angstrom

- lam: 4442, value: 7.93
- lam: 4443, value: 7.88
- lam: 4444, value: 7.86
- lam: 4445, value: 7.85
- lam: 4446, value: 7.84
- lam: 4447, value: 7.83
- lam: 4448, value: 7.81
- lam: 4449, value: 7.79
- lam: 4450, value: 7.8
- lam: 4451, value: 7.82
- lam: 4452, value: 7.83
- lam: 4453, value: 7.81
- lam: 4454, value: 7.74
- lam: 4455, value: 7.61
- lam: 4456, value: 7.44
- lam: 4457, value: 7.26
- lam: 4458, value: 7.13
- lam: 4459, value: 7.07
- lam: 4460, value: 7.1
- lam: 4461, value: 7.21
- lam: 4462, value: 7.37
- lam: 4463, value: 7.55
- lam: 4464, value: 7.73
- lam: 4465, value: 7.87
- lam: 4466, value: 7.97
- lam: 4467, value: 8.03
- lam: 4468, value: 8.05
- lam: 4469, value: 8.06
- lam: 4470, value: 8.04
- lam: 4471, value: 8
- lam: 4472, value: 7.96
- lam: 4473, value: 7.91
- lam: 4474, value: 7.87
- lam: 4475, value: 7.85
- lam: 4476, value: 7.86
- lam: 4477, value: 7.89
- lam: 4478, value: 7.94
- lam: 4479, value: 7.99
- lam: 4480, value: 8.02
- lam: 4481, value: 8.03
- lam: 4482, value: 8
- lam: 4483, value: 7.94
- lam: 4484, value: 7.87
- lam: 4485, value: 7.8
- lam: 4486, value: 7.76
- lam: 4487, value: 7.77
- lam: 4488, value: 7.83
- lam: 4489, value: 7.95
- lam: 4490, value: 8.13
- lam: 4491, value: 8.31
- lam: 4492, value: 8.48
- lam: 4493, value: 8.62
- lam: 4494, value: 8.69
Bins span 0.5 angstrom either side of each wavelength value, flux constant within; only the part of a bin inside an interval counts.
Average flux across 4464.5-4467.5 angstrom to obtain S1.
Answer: 7.96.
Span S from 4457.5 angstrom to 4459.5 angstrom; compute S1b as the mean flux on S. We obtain 7.1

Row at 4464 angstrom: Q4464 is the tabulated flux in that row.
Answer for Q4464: 7.73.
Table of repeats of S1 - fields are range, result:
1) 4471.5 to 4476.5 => 7.89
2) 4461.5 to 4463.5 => 7.46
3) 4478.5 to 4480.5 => 8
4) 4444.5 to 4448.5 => 7.83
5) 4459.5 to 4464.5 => 7.39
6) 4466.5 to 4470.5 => 8.04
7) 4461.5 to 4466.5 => 7.7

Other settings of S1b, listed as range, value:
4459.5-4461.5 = 7.15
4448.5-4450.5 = 7.79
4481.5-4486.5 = 7.87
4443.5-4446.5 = 7.85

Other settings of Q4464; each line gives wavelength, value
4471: 8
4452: 7.83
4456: 7.44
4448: 7.81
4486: 7.76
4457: 7.26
